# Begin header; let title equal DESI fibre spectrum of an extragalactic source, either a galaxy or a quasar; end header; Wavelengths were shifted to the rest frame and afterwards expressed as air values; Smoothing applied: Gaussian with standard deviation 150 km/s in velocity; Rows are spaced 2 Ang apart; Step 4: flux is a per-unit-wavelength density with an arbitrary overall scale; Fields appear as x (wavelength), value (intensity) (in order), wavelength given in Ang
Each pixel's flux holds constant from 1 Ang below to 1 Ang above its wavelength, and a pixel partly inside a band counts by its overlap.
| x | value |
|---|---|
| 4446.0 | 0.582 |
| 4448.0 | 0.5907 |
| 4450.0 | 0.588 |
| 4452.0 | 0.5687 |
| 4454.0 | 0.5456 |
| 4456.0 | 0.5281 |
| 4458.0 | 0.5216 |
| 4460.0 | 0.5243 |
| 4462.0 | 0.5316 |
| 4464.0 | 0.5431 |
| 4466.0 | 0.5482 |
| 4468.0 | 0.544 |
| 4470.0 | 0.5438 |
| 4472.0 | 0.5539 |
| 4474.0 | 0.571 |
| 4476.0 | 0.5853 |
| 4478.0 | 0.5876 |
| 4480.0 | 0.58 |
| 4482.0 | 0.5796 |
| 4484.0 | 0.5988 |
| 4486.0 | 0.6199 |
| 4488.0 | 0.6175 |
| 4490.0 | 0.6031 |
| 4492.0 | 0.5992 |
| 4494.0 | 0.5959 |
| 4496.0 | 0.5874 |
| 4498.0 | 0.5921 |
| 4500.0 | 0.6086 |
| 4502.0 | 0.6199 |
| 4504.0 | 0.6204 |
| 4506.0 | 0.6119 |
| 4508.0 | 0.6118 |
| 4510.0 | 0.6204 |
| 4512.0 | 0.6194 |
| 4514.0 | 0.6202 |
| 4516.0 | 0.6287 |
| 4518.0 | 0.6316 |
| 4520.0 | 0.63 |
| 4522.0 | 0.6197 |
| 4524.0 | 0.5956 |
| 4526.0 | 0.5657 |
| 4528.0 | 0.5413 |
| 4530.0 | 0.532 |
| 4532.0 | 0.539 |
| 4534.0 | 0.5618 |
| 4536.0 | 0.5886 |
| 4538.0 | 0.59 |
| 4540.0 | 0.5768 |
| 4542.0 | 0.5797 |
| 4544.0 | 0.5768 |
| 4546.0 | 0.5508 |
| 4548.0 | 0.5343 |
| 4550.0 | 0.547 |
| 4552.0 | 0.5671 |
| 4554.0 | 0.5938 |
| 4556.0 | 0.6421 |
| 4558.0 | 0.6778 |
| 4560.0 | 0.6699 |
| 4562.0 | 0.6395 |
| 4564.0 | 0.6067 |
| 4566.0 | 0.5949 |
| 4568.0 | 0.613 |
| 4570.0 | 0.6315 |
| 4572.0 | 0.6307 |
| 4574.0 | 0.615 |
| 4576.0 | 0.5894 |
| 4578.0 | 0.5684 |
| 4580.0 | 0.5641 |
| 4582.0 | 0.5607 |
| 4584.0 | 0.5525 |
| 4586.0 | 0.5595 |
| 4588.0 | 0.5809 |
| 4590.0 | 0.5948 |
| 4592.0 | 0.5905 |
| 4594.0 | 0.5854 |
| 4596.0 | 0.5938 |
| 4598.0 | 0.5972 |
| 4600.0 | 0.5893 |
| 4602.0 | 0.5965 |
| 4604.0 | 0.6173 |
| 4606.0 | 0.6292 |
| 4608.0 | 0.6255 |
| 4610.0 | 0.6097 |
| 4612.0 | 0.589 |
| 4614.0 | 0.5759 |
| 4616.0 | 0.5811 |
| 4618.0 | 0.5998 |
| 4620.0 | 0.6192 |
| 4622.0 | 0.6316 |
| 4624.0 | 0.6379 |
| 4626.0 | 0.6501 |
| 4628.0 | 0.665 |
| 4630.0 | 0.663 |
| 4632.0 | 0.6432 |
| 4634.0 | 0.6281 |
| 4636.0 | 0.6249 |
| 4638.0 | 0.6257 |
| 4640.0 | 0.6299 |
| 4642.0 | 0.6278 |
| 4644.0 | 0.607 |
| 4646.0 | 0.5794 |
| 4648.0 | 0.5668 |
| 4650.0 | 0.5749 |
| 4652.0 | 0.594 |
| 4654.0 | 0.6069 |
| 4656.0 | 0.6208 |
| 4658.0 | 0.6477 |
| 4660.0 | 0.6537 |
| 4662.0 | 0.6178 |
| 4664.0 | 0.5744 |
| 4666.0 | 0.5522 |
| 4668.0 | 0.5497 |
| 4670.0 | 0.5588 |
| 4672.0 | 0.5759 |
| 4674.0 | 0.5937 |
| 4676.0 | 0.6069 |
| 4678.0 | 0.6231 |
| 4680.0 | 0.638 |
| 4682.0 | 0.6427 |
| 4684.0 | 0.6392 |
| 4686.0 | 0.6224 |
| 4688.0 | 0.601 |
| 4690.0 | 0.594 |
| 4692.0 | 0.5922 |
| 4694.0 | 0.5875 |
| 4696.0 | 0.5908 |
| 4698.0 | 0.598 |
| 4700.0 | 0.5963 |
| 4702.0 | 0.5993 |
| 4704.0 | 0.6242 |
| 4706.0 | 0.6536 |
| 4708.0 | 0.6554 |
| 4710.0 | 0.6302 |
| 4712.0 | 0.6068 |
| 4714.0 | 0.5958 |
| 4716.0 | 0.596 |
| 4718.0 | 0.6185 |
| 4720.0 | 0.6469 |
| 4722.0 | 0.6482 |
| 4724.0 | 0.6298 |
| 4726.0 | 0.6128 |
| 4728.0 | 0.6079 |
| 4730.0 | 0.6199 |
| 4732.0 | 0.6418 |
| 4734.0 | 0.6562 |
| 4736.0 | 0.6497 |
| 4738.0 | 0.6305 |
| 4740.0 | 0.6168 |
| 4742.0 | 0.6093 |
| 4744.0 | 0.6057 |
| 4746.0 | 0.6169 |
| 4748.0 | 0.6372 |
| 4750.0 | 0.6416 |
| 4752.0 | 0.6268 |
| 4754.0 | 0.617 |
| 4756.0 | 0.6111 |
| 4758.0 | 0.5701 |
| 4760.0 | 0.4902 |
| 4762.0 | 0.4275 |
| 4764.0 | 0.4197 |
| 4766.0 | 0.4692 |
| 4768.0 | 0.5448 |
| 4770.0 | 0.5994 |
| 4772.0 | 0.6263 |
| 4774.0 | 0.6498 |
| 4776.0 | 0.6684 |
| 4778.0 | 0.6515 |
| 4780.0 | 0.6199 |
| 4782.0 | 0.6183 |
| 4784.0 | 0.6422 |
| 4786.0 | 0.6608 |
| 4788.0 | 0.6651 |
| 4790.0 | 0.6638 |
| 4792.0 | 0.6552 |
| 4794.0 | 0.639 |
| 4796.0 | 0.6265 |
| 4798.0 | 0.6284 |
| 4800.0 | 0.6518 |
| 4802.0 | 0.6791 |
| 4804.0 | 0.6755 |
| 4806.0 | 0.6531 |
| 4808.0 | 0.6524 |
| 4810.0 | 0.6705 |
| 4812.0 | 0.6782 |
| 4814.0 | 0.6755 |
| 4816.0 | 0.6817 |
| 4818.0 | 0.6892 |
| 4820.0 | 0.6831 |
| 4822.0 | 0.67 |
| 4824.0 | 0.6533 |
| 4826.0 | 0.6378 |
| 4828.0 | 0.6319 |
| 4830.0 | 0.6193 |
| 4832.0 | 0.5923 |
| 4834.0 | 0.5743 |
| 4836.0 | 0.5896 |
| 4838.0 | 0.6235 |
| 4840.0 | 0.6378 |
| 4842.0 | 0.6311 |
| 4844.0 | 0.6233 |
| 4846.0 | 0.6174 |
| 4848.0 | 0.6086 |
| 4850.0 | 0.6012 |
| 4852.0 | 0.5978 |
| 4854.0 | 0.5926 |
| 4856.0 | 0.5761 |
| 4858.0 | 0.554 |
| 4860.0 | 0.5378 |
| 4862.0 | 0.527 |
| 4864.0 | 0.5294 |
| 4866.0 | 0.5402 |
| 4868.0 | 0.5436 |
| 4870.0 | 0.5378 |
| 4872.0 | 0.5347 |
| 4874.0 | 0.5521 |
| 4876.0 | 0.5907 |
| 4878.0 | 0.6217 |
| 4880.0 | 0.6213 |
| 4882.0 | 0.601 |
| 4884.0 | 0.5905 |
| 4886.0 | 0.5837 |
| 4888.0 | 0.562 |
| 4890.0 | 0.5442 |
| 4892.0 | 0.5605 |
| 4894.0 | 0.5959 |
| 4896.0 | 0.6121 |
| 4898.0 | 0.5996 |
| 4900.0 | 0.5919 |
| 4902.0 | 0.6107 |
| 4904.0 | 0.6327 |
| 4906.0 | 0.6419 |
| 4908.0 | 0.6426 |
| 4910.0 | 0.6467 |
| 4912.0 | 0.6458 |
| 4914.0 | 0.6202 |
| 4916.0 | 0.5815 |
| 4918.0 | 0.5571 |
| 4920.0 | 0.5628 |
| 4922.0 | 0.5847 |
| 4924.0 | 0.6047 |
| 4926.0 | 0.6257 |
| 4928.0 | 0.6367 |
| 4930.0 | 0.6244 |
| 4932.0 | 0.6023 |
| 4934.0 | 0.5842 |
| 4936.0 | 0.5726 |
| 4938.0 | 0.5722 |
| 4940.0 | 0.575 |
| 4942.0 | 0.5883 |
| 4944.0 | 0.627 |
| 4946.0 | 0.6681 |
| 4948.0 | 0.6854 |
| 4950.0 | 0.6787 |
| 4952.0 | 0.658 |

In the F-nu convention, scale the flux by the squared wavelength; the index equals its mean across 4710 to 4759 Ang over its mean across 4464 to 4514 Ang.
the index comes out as 1.2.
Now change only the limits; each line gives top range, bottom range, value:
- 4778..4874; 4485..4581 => 1.17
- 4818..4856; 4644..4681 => 1.12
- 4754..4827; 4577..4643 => 1.11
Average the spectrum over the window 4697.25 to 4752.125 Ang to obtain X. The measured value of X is 0.624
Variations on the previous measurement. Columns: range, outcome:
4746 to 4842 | 0.623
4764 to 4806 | 0.627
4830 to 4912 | 0.59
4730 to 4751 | 0.63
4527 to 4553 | 0.56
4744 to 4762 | 0.592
